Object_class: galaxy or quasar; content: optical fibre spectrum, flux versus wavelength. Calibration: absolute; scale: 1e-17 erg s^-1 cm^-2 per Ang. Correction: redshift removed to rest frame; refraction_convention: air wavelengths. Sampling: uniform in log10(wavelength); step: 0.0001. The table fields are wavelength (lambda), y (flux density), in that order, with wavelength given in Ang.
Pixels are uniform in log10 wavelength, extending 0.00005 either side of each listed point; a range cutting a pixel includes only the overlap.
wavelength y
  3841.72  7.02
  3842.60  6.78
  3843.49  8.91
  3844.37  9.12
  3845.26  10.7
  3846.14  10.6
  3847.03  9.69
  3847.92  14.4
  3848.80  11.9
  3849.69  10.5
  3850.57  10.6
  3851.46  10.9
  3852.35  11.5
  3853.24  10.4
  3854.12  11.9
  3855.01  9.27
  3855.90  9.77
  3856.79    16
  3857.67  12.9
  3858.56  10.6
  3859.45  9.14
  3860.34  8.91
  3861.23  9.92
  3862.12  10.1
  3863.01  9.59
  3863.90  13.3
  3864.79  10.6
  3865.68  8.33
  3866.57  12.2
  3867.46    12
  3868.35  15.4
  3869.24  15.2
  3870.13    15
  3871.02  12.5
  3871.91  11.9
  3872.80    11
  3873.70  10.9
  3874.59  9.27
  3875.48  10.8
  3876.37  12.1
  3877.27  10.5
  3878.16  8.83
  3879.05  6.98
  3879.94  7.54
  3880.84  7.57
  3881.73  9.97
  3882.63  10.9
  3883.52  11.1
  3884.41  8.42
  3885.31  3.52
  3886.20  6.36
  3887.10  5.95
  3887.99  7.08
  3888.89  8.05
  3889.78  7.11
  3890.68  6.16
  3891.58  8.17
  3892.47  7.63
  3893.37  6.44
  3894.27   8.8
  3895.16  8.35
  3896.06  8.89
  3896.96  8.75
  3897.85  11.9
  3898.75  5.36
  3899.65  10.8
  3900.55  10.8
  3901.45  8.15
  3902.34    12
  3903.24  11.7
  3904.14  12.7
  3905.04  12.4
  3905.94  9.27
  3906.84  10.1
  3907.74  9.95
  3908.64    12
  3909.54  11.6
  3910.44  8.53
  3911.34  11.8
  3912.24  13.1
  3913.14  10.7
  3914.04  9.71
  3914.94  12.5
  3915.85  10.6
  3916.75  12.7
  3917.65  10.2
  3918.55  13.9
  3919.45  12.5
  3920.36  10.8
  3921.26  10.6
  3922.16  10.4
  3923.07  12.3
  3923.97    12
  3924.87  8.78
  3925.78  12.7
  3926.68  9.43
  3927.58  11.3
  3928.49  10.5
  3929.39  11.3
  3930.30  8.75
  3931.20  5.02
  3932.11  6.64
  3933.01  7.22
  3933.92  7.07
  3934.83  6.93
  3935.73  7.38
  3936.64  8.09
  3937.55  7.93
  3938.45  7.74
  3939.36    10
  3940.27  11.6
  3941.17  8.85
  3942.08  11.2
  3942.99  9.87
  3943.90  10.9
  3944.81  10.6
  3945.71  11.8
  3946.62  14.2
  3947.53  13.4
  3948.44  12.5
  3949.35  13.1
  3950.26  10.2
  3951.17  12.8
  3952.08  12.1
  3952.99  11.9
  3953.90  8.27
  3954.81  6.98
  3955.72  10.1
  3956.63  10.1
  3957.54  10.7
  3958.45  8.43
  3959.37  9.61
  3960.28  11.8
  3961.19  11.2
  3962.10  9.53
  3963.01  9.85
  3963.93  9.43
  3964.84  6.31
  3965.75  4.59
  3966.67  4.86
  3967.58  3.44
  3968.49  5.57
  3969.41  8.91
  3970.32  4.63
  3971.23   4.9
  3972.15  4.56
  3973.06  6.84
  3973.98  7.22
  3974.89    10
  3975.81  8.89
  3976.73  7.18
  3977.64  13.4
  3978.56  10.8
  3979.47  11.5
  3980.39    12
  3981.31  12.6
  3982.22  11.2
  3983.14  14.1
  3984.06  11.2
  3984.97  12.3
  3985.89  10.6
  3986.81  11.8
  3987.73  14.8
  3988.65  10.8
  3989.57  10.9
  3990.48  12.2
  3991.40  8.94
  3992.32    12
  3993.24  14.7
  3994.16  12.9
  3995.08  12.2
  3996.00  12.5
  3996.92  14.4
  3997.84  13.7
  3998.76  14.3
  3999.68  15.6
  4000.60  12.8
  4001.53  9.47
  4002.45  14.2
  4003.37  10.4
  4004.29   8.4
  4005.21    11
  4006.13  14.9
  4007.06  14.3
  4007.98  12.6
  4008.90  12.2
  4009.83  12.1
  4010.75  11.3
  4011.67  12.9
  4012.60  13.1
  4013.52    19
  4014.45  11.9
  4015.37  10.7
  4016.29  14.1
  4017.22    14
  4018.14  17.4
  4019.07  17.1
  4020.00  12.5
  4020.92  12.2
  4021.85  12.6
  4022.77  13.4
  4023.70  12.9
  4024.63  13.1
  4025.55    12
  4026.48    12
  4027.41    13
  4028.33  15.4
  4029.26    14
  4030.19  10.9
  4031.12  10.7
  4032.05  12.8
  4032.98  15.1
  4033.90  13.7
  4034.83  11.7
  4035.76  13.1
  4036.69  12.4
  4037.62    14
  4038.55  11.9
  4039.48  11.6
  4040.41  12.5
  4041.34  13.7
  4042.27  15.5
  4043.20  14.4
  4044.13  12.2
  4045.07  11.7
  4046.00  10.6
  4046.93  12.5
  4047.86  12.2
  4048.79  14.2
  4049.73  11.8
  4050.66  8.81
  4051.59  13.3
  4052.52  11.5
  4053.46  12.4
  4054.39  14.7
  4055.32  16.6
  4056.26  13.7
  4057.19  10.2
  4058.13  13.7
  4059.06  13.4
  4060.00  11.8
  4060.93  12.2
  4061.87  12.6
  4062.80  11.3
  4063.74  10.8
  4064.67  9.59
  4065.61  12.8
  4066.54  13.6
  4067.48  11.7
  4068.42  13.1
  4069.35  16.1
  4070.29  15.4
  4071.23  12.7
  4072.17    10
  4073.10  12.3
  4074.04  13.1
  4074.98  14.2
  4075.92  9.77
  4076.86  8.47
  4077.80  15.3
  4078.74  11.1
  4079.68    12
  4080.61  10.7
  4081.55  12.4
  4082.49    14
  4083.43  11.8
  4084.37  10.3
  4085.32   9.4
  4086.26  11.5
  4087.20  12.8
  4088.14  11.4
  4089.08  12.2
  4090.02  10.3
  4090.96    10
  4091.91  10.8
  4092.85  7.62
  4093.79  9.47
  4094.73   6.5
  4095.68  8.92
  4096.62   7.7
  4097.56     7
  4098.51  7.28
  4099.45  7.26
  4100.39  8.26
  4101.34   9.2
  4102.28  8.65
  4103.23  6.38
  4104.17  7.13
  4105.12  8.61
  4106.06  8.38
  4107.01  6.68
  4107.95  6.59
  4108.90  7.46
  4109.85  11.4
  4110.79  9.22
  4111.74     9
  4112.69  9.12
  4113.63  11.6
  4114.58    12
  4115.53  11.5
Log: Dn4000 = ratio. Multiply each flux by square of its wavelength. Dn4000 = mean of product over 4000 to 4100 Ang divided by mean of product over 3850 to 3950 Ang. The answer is 1.3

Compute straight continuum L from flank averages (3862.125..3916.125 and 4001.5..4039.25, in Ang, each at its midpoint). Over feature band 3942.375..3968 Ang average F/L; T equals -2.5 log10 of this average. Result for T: 0.15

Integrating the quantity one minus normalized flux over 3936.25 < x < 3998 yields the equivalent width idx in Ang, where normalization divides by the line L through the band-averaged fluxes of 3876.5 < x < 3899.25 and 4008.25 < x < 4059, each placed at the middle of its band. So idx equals 3.23 Ang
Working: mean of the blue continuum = 8.07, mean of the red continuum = 13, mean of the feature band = 10.2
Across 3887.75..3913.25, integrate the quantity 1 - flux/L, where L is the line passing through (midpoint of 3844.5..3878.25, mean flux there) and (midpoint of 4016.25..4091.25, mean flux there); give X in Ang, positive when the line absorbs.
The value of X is 4.32 Ang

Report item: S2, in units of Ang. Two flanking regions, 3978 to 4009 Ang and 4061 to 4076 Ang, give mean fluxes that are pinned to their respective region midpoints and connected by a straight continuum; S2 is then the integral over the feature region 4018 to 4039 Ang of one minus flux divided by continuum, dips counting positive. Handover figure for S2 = -1.3 Ang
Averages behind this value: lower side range 12.3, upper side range 12.5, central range 13.1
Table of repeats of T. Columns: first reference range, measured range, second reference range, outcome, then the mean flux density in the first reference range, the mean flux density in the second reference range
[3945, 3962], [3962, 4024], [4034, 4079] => 0.04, 11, 12.6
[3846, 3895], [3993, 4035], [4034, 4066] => -0.09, 10.1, 12.5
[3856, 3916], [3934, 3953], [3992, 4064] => 0.07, 10.1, 12.9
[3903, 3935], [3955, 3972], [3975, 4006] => 0.39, 10.5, 11.9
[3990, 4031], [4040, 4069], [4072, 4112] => -0.12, 13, 9.83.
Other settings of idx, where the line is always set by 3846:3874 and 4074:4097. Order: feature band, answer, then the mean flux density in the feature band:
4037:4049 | -2.0 Ang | 12.8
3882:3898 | 4.9 Ang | 7.93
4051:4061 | -1.9 Ang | 13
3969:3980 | 2.9 Ang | 8.26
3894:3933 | 3.0 Ang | 10.4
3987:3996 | -0.9 Ang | 12.2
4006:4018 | -2.5 Ang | 13.4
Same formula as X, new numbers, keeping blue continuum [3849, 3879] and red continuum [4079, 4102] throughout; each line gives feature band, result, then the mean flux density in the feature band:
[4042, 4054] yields -2.6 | 12.4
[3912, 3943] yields 2.5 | 9.99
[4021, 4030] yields -2.4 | 13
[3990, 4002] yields -2.6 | 12.7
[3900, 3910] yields 0.0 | 11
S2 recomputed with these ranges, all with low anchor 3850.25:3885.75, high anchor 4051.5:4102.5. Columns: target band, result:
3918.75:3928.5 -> -0.2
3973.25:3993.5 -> -0.3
